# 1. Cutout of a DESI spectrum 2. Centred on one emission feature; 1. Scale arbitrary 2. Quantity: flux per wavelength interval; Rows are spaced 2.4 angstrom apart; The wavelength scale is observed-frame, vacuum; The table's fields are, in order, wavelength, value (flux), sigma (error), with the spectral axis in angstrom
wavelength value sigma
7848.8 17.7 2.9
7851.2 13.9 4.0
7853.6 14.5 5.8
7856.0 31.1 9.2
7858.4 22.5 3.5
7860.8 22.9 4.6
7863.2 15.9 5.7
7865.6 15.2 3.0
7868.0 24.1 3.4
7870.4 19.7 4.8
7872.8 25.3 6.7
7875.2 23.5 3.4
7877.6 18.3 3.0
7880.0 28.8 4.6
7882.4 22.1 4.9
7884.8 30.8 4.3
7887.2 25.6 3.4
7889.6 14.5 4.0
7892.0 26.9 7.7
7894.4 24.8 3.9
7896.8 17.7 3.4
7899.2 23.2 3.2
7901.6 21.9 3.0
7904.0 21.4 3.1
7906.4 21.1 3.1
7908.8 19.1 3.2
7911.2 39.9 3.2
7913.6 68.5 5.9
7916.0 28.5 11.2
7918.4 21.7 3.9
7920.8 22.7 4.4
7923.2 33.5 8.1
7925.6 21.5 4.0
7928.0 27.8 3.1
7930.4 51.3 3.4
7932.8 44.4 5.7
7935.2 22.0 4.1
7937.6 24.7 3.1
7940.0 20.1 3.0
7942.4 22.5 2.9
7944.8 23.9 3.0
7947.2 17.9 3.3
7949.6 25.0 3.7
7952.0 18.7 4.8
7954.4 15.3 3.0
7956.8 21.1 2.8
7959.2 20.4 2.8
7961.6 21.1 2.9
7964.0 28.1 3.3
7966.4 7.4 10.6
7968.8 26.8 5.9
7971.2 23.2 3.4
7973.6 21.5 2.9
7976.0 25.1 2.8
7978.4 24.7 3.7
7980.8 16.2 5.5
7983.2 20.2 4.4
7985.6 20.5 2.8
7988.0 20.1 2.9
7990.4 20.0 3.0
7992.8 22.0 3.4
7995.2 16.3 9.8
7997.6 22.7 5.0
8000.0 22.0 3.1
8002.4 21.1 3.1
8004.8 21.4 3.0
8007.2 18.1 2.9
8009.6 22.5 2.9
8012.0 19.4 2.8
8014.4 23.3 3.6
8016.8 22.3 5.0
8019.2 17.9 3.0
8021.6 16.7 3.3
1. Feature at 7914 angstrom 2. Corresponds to [S II] 6716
